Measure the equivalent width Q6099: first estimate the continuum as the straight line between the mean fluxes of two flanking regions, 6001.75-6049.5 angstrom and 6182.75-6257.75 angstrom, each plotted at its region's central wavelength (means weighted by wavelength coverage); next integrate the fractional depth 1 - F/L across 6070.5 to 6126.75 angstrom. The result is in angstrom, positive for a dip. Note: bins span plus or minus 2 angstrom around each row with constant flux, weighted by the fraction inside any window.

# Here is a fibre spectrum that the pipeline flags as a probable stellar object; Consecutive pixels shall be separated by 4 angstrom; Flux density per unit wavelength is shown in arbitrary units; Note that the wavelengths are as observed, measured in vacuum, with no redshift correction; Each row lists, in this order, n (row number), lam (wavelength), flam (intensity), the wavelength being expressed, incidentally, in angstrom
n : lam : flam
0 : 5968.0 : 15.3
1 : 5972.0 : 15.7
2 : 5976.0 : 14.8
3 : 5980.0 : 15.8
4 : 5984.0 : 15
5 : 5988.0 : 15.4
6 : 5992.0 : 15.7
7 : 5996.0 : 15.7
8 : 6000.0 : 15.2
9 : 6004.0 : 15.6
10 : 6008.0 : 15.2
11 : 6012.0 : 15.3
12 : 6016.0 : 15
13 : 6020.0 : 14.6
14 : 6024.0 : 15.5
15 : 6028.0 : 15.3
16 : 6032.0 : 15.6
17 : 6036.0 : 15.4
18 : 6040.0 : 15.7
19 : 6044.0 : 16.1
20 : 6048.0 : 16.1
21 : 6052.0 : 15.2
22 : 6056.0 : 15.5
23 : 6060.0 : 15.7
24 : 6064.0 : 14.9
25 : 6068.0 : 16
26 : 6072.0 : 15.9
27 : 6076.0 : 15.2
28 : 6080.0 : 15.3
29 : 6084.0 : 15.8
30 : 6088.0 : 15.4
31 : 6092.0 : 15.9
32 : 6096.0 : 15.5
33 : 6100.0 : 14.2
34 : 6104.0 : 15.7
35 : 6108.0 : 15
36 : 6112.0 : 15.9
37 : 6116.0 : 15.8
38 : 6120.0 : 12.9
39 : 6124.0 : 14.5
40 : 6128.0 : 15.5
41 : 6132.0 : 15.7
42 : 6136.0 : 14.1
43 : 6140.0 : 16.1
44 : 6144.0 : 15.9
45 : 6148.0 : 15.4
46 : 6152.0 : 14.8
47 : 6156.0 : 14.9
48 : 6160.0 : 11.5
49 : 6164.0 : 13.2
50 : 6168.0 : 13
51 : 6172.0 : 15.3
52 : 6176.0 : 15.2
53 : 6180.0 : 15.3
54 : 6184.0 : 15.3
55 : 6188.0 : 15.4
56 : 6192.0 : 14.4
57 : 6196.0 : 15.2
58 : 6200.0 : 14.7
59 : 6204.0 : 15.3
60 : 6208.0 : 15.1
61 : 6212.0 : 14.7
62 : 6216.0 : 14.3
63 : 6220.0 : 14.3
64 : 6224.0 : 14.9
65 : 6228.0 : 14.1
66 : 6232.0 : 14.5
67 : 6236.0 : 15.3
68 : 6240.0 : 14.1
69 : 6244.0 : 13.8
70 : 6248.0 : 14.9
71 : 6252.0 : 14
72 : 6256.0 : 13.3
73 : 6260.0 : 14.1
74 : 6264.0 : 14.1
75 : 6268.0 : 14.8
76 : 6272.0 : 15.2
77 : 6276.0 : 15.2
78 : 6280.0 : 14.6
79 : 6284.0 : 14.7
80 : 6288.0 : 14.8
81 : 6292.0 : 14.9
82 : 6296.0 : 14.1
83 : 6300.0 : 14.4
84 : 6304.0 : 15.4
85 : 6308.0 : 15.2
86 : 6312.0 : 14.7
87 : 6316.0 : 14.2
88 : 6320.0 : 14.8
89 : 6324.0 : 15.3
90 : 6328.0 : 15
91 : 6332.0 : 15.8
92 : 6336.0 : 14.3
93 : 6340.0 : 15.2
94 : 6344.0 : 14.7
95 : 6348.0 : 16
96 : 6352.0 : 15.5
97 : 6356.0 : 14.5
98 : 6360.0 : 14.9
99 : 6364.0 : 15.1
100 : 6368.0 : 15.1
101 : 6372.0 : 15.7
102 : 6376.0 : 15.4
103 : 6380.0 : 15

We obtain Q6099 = -0.30 angstrom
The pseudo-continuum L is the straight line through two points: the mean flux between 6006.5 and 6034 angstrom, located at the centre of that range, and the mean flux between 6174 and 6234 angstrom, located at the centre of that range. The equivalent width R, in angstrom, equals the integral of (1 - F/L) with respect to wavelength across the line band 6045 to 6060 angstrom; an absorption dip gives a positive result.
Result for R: -0.5 angstrom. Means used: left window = 15.2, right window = 14.8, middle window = 15.6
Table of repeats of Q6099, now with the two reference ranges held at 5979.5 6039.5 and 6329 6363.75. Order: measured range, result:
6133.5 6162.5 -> 1.12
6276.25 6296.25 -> 0.58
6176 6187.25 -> -0.05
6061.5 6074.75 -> -0.24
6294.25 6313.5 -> 0.47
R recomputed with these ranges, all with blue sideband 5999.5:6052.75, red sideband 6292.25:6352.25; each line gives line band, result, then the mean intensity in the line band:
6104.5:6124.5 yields 0.49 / 14.9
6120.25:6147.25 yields 0.19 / 15.1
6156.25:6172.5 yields 2.10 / 13.2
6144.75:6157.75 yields 0.09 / 15.1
